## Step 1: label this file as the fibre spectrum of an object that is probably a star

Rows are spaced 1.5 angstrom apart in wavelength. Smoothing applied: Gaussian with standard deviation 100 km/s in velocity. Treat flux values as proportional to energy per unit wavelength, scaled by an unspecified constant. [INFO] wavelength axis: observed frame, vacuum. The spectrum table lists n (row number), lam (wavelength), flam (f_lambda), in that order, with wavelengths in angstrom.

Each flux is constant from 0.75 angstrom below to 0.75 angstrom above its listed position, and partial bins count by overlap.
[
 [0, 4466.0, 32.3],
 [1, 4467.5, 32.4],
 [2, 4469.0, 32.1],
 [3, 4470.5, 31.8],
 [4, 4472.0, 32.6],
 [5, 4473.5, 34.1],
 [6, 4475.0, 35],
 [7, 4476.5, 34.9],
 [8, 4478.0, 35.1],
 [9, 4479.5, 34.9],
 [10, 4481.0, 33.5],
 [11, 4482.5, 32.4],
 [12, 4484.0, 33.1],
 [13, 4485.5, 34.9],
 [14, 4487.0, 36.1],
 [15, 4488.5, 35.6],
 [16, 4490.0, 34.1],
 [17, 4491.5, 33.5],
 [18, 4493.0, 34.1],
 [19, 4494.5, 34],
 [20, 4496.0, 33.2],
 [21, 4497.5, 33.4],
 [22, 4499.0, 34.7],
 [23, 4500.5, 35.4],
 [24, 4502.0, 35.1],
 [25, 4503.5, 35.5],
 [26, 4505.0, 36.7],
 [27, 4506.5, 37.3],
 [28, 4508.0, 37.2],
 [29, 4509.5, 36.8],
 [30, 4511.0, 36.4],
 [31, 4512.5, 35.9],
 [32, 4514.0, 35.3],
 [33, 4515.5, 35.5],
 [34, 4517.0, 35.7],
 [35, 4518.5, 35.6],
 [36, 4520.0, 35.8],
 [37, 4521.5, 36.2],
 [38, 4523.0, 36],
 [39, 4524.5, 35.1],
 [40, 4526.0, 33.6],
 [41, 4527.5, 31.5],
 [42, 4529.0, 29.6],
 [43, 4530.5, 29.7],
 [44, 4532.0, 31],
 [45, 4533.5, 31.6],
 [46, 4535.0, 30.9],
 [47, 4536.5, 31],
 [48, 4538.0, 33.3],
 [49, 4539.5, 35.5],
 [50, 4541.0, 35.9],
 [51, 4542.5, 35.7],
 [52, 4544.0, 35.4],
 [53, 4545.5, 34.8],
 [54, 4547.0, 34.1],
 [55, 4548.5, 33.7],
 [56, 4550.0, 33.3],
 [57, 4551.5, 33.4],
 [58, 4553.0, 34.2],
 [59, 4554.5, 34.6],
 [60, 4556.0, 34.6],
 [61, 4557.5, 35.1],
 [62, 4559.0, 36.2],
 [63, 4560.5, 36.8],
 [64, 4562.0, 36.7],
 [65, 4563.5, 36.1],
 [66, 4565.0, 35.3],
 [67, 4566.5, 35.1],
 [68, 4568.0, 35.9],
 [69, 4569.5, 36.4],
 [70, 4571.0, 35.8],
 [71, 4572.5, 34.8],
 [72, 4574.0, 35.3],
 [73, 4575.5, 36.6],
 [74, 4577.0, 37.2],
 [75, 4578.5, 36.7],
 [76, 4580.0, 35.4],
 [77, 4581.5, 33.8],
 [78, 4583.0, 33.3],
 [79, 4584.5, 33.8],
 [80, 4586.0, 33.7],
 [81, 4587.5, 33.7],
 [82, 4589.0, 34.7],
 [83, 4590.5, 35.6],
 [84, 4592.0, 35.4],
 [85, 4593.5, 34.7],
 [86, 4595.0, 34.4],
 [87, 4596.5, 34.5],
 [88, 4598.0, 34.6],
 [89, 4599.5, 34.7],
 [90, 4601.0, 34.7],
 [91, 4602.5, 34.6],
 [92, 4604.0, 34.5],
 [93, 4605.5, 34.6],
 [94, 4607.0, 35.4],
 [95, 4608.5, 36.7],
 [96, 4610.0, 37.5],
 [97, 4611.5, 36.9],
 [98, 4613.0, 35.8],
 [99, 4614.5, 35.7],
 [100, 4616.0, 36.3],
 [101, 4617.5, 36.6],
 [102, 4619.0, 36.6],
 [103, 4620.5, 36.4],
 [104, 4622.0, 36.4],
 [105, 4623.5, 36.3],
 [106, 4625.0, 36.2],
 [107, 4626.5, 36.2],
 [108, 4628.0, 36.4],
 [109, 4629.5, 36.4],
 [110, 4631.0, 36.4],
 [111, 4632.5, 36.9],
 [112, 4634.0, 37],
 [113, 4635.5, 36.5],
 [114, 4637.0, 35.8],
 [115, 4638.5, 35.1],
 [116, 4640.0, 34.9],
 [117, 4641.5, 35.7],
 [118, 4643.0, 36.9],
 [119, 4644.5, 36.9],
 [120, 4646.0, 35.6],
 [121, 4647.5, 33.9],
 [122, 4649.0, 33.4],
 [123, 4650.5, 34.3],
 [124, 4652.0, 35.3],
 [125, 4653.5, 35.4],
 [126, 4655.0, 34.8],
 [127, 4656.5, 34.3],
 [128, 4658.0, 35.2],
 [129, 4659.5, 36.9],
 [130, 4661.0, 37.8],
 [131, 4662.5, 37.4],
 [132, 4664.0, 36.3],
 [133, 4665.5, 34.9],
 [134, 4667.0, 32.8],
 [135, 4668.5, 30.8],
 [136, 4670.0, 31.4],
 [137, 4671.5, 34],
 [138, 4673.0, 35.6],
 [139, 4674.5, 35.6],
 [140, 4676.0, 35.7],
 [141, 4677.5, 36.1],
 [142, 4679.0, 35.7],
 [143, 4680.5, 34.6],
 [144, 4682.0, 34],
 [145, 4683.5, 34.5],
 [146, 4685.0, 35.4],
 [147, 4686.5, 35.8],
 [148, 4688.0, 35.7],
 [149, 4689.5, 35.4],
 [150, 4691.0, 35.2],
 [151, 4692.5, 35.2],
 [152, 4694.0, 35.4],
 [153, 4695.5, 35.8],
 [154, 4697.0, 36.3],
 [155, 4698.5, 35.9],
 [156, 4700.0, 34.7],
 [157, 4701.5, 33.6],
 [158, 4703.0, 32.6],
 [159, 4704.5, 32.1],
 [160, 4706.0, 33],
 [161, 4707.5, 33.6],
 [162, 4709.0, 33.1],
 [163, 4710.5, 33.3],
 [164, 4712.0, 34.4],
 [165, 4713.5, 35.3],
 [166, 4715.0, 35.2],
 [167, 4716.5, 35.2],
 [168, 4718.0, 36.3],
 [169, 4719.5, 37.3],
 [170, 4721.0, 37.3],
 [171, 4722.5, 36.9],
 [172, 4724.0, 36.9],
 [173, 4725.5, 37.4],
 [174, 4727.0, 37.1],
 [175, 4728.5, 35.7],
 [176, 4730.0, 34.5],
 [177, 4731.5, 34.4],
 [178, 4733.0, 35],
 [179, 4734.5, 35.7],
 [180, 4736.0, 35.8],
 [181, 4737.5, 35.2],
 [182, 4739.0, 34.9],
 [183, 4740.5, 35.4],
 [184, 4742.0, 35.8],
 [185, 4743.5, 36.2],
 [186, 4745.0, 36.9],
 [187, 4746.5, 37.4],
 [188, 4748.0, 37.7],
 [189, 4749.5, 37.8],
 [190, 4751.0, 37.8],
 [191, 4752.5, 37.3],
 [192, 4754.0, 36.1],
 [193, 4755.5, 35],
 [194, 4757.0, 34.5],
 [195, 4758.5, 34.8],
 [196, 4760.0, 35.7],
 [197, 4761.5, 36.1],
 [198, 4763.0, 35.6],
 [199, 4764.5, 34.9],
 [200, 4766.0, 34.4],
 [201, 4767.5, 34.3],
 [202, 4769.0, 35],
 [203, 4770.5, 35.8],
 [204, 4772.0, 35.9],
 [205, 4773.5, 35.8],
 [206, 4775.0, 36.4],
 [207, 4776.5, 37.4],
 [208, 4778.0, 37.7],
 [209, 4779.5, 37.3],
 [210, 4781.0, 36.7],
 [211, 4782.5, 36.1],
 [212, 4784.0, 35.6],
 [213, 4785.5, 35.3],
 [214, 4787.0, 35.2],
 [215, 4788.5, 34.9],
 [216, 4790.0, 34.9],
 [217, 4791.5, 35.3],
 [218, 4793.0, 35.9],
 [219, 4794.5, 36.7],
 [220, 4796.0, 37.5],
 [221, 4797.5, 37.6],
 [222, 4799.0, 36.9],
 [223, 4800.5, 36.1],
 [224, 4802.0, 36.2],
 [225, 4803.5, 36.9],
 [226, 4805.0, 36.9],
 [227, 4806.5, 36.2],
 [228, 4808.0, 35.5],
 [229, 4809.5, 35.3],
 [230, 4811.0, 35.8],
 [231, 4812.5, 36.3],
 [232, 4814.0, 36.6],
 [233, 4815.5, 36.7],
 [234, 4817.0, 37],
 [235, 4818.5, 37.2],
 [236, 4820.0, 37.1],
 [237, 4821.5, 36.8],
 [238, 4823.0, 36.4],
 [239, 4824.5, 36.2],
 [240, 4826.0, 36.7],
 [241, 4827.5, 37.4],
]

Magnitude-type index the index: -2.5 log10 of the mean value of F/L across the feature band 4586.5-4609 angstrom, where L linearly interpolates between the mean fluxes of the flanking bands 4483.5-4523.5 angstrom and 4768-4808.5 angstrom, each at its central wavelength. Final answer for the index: 0.02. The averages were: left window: 35.3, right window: 36.2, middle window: 34.8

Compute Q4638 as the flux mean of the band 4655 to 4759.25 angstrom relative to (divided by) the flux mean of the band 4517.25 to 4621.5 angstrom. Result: 1.02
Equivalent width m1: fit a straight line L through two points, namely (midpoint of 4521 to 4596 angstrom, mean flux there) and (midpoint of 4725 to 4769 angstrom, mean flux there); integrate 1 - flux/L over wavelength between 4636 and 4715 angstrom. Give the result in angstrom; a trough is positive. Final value 0.9 angstrom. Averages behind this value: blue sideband 34.5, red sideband 35.8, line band 34.9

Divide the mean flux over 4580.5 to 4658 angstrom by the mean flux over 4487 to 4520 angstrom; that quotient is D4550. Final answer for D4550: 1.0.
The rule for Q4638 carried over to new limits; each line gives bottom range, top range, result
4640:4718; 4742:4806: 1.04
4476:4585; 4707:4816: 1.04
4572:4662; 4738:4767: 1.01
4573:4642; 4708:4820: 1.01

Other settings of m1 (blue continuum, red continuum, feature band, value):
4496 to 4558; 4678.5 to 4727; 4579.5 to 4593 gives 0.1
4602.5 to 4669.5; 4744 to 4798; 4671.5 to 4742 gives 1.4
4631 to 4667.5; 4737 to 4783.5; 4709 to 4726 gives 0.0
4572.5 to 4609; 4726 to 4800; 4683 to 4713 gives 0.9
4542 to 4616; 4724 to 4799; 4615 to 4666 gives -0.7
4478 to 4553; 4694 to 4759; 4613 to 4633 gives -0.8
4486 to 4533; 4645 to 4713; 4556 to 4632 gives -1.9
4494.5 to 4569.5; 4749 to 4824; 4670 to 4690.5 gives 0.2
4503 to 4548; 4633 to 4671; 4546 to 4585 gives -0.5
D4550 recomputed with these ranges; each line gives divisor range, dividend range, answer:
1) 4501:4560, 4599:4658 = 1.04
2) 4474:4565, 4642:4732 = 1.02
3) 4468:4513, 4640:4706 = 1.01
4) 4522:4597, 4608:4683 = 1.03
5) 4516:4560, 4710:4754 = 1.06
